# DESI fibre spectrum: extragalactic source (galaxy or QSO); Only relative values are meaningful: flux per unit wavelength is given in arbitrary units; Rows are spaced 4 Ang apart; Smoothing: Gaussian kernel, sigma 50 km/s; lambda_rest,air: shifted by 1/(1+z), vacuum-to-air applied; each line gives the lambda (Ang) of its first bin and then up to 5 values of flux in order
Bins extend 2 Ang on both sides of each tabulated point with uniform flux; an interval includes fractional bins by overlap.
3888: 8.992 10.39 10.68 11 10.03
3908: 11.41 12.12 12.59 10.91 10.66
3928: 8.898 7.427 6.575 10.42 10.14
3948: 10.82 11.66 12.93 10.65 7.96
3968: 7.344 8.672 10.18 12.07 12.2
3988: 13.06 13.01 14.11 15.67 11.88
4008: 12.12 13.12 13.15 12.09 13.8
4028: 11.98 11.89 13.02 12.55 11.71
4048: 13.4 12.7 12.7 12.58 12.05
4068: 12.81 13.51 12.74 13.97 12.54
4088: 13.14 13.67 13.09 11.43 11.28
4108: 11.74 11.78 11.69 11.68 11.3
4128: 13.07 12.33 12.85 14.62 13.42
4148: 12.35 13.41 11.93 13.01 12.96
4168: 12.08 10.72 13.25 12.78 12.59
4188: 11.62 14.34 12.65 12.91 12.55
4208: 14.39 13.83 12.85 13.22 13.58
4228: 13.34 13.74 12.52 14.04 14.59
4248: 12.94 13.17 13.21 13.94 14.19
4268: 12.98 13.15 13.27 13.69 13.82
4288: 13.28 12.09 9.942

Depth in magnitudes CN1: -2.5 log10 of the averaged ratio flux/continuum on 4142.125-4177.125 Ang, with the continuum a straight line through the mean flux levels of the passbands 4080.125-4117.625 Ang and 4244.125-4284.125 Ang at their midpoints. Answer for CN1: 0.018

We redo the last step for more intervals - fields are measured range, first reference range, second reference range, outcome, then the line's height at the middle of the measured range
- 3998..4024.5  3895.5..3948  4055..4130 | -0.15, 11.4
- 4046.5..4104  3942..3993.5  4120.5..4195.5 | -0.08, 11.9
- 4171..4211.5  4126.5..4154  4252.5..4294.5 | 0.03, 13.2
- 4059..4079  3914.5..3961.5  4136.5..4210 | -0.10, 11.7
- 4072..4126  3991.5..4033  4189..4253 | 0.07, 13.2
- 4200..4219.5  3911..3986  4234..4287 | -0.03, 13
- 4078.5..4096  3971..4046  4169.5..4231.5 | -0.05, 12.7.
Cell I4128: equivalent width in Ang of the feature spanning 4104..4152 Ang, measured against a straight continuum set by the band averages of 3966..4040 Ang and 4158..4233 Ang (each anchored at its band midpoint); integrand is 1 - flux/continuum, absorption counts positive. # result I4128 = 1.0 Ang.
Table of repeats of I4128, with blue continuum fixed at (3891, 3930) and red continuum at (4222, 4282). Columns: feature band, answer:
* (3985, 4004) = -3.5 Ang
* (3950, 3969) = 1.7 Ang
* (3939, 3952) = 0.6 Ang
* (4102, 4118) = 1.0 Ang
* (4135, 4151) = -0.9 Ang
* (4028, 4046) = -0.6 Ang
